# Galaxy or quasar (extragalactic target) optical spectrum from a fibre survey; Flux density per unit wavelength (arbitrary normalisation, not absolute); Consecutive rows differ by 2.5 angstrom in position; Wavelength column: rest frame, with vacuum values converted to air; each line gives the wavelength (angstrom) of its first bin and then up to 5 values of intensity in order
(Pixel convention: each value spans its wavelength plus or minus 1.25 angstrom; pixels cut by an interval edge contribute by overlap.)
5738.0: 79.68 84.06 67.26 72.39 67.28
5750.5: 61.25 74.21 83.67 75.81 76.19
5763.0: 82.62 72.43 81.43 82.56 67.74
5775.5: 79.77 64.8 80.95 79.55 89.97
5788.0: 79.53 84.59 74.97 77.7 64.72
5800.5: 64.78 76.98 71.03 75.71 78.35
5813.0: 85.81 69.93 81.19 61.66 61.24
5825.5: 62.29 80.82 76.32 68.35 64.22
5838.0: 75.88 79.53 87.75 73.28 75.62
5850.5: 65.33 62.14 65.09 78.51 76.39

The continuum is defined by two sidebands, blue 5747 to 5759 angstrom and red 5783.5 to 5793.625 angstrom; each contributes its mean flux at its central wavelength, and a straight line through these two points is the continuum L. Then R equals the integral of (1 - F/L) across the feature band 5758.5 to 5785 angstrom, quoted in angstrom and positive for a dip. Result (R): 0.19 angstrom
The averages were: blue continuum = 72.5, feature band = 77.1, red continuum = 82.5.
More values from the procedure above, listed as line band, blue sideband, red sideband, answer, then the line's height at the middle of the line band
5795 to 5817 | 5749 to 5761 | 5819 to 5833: -1.2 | 70.2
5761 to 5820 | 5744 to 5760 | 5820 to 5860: -3.8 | 72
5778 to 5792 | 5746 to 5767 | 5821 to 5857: -1.5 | 73.1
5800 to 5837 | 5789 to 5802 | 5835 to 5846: 1.6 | 75.4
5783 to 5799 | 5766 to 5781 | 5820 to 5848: -0.9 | 74.8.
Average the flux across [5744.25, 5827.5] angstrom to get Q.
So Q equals 74.7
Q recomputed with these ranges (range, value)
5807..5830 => 73.1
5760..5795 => 78.4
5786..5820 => 75.8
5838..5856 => 73.2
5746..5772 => 75.6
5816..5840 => 70.5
